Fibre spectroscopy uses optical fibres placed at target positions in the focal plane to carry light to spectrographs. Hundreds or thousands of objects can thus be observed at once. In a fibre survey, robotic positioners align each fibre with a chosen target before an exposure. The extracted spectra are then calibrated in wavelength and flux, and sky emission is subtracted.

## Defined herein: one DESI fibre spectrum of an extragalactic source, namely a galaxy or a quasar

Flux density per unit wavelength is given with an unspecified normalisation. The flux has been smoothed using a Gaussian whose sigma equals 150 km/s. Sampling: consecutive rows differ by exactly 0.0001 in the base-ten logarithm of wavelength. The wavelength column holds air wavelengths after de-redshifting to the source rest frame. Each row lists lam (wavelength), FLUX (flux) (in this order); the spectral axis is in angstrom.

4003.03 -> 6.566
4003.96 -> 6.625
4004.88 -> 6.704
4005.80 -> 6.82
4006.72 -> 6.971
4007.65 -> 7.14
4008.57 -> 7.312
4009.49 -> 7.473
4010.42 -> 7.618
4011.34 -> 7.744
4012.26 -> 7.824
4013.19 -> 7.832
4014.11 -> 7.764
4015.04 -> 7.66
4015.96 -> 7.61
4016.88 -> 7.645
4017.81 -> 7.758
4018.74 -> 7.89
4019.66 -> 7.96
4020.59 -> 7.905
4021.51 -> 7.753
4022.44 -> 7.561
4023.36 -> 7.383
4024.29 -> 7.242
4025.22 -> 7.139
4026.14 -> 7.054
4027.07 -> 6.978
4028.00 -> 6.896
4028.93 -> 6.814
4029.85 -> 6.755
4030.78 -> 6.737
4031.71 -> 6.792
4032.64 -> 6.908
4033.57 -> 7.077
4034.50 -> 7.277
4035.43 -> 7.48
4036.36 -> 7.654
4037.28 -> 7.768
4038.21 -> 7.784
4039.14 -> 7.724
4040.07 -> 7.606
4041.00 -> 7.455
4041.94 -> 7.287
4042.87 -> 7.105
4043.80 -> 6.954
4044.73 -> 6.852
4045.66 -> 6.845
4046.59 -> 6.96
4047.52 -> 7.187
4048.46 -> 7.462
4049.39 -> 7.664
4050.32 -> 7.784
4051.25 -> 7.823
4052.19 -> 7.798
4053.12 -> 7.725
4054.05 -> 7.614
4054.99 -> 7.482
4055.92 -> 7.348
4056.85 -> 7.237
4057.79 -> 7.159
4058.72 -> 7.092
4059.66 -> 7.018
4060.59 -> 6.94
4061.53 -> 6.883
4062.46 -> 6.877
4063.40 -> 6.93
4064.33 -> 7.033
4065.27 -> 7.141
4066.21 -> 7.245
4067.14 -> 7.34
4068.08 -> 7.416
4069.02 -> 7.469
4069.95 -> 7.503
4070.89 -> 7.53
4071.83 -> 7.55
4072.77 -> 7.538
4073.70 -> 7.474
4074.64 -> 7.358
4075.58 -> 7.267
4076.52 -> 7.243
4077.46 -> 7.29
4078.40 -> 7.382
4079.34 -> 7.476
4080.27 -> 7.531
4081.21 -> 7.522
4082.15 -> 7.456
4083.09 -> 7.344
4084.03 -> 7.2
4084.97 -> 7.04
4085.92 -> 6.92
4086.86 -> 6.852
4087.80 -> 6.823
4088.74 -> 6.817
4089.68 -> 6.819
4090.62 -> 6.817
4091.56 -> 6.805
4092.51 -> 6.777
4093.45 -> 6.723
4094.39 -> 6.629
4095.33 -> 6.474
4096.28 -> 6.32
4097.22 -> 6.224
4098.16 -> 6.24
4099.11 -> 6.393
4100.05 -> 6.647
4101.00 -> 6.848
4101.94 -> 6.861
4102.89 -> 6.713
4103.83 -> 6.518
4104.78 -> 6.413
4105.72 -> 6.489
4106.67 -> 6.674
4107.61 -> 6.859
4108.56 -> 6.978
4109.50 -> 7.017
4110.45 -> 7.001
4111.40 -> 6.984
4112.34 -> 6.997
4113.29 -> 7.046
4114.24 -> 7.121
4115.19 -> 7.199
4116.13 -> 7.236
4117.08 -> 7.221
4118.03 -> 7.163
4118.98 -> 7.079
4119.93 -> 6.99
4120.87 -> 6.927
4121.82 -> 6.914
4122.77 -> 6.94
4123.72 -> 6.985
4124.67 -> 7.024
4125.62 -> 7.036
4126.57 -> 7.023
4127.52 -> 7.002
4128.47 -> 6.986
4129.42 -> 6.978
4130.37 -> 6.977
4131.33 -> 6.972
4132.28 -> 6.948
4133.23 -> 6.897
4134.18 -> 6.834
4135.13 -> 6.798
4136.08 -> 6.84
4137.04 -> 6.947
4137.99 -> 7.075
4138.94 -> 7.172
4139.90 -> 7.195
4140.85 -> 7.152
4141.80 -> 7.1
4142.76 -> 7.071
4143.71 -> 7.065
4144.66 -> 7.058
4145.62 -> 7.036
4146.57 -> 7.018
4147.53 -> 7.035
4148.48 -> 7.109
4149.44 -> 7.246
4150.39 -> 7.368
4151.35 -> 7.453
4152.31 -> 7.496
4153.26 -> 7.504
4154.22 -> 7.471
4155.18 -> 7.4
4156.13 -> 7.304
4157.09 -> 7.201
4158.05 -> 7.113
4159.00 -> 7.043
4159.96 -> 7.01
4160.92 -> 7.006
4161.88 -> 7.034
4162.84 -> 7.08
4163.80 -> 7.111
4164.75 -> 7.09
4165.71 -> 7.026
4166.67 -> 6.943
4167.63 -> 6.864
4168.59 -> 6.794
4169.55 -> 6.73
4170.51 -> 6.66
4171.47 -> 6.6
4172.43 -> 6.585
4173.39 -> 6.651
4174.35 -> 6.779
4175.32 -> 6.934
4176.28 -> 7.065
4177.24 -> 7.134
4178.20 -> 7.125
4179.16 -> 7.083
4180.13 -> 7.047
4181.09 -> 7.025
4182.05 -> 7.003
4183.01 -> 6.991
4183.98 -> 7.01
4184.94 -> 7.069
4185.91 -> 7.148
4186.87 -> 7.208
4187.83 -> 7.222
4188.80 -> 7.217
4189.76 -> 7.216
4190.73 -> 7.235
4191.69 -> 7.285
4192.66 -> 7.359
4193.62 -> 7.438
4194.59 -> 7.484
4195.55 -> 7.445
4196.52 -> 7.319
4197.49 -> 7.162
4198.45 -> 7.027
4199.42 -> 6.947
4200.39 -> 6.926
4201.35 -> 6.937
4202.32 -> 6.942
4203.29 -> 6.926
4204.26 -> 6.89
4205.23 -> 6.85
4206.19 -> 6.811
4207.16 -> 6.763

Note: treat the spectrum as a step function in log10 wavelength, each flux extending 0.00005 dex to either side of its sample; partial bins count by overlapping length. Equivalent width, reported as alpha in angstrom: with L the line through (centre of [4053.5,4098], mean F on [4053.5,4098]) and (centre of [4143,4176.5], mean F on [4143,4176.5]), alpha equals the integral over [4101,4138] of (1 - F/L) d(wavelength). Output 0.8 angstrom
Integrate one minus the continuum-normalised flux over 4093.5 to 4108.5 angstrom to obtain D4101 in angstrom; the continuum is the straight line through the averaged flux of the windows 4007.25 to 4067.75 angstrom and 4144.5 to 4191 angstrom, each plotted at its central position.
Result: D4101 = 1.34 angstrom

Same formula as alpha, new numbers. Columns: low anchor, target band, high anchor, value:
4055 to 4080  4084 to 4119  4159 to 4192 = 1.83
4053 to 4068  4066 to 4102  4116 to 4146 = 0.38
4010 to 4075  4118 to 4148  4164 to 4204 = 0.64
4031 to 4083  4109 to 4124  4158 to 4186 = 0.18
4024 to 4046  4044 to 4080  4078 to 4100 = -1.44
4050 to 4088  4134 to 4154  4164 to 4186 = -0.26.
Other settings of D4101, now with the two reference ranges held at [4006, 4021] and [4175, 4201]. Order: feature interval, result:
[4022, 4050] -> 1.26 angstrom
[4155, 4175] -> 0.75 angstrom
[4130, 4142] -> 0.50 angstrom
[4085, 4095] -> 0.82 angstrom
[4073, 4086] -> 0.18 angstrom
